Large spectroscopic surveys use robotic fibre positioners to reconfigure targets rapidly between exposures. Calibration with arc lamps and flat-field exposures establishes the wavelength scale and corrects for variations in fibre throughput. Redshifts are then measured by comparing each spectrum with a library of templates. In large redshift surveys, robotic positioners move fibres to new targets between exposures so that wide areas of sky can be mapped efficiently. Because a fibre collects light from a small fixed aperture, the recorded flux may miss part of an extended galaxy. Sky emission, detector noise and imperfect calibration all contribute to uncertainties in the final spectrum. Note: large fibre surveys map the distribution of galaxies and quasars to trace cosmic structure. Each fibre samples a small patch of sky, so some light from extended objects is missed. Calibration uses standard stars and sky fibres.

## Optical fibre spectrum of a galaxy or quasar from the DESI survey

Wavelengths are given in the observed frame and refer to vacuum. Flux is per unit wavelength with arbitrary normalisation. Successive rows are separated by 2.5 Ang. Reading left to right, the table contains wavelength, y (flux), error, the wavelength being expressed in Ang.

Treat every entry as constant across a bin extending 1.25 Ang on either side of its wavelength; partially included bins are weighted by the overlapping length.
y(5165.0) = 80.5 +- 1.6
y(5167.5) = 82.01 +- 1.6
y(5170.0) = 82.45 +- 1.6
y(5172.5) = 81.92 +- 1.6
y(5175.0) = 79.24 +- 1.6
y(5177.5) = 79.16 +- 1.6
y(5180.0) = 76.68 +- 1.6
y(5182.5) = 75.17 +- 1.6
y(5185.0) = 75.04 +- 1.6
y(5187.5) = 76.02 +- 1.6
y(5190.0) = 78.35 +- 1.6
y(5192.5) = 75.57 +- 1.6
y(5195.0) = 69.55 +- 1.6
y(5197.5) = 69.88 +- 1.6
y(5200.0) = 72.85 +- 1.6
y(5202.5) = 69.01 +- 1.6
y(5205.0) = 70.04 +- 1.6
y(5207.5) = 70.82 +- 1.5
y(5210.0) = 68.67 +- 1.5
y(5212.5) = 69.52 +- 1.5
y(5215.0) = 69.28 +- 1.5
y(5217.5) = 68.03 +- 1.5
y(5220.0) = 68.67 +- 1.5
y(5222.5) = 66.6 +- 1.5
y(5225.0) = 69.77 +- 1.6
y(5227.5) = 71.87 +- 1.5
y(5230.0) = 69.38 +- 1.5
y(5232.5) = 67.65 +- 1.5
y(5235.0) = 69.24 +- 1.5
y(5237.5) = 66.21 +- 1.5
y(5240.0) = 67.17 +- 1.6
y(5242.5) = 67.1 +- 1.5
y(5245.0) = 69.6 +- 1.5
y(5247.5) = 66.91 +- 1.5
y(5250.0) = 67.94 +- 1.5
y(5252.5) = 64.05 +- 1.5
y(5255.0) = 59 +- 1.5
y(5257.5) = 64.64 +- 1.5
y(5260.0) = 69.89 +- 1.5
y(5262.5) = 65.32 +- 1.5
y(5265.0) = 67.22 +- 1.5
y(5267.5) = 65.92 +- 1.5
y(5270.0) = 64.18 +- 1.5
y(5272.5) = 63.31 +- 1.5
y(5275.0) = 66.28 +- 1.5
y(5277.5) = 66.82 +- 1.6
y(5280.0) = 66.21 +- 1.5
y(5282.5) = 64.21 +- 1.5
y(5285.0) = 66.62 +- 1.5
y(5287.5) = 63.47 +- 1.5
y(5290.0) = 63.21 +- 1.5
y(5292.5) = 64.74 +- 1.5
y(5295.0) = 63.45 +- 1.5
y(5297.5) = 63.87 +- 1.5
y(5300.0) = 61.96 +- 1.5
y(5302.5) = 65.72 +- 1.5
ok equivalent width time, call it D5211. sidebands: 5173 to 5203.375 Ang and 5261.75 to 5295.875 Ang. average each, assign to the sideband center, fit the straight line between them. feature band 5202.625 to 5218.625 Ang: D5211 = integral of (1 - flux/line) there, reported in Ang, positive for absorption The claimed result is 0.7 Ang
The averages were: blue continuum 75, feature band 69.4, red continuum 65.1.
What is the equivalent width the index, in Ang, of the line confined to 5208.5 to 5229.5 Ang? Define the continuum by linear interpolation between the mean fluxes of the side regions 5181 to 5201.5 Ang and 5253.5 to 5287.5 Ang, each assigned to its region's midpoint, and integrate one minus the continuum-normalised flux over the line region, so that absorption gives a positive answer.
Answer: 0.6 Ang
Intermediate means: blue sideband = 74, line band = 69.1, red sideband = 65.3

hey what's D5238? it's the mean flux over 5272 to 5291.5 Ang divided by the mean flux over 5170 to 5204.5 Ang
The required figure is 0.9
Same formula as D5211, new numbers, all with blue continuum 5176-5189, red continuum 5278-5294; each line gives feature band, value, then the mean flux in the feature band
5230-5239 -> 0.3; 67.9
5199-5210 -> 0.5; 70.4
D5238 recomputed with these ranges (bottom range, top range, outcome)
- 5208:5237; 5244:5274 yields 0.95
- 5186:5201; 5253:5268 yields 0.88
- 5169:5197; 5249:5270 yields 0.85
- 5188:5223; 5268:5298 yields 0.92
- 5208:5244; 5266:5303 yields 0.94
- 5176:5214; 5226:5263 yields 0.92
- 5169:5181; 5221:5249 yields 0.86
